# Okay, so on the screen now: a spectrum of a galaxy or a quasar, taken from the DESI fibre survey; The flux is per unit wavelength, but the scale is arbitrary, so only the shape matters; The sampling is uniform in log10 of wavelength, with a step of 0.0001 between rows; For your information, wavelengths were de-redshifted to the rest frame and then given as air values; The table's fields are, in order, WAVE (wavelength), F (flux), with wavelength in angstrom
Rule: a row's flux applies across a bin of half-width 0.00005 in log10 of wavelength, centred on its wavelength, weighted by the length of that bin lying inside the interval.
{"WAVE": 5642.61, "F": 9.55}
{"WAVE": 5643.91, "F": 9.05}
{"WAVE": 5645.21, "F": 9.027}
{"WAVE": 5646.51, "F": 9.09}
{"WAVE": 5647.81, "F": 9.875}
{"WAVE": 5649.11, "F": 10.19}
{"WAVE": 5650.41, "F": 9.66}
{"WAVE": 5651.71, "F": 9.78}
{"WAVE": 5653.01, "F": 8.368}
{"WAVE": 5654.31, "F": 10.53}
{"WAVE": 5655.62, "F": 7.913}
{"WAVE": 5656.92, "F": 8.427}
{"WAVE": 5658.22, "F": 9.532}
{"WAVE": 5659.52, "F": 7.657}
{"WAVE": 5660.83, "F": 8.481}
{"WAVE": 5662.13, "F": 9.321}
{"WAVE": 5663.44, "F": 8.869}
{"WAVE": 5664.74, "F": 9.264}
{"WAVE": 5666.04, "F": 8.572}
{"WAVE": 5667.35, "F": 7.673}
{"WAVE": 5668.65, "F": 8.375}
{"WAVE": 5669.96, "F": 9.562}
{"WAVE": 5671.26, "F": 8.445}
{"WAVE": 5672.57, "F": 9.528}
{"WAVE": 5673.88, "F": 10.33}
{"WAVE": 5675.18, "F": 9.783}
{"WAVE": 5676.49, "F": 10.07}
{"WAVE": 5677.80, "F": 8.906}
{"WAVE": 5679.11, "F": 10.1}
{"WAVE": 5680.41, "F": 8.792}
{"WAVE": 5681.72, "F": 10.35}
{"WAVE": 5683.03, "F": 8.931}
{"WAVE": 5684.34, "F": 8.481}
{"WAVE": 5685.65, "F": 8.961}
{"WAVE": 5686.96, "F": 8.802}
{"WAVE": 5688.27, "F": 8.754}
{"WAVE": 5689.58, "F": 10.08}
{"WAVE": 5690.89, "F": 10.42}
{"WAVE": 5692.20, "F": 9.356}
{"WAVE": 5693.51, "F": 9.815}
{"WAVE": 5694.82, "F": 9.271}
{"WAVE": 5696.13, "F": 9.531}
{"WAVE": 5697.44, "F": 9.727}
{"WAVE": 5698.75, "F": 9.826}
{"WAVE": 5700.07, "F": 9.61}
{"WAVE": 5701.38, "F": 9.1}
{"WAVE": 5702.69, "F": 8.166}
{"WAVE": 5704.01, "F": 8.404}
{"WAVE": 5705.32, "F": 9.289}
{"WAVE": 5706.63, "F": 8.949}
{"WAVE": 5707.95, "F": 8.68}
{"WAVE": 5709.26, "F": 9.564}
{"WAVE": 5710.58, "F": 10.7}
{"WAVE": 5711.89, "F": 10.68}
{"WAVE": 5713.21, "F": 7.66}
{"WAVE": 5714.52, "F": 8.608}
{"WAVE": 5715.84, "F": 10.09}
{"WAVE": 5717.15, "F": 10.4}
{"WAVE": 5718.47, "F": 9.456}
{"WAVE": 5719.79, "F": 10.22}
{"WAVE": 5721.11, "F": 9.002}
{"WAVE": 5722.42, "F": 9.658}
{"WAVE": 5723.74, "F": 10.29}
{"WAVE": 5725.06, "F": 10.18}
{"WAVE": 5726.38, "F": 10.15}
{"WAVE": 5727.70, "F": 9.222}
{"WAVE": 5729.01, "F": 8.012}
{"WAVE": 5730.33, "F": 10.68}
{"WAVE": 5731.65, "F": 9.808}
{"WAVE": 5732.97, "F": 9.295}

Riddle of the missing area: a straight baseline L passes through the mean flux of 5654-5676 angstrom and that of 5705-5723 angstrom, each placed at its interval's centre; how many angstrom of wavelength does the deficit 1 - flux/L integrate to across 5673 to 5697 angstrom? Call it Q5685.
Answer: -0.8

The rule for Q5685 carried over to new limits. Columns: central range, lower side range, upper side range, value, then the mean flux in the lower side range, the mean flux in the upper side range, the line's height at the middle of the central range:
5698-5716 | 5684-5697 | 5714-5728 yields 0.7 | 9.38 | 9.77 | 9.59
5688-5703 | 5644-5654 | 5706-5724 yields 0.0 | 9.45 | 9.55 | 9.52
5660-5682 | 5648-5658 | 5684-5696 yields 0.4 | 9.31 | 9.36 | 9.33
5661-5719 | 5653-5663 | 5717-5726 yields 0.2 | 8.8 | 9.86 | 9.33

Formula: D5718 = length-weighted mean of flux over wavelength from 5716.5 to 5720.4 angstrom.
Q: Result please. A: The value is 10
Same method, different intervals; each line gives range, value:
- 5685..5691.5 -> 9.4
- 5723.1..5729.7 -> 9.58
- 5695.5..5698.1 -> 9.64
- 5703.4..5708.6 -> 8.84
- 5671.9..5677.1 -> 9.91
